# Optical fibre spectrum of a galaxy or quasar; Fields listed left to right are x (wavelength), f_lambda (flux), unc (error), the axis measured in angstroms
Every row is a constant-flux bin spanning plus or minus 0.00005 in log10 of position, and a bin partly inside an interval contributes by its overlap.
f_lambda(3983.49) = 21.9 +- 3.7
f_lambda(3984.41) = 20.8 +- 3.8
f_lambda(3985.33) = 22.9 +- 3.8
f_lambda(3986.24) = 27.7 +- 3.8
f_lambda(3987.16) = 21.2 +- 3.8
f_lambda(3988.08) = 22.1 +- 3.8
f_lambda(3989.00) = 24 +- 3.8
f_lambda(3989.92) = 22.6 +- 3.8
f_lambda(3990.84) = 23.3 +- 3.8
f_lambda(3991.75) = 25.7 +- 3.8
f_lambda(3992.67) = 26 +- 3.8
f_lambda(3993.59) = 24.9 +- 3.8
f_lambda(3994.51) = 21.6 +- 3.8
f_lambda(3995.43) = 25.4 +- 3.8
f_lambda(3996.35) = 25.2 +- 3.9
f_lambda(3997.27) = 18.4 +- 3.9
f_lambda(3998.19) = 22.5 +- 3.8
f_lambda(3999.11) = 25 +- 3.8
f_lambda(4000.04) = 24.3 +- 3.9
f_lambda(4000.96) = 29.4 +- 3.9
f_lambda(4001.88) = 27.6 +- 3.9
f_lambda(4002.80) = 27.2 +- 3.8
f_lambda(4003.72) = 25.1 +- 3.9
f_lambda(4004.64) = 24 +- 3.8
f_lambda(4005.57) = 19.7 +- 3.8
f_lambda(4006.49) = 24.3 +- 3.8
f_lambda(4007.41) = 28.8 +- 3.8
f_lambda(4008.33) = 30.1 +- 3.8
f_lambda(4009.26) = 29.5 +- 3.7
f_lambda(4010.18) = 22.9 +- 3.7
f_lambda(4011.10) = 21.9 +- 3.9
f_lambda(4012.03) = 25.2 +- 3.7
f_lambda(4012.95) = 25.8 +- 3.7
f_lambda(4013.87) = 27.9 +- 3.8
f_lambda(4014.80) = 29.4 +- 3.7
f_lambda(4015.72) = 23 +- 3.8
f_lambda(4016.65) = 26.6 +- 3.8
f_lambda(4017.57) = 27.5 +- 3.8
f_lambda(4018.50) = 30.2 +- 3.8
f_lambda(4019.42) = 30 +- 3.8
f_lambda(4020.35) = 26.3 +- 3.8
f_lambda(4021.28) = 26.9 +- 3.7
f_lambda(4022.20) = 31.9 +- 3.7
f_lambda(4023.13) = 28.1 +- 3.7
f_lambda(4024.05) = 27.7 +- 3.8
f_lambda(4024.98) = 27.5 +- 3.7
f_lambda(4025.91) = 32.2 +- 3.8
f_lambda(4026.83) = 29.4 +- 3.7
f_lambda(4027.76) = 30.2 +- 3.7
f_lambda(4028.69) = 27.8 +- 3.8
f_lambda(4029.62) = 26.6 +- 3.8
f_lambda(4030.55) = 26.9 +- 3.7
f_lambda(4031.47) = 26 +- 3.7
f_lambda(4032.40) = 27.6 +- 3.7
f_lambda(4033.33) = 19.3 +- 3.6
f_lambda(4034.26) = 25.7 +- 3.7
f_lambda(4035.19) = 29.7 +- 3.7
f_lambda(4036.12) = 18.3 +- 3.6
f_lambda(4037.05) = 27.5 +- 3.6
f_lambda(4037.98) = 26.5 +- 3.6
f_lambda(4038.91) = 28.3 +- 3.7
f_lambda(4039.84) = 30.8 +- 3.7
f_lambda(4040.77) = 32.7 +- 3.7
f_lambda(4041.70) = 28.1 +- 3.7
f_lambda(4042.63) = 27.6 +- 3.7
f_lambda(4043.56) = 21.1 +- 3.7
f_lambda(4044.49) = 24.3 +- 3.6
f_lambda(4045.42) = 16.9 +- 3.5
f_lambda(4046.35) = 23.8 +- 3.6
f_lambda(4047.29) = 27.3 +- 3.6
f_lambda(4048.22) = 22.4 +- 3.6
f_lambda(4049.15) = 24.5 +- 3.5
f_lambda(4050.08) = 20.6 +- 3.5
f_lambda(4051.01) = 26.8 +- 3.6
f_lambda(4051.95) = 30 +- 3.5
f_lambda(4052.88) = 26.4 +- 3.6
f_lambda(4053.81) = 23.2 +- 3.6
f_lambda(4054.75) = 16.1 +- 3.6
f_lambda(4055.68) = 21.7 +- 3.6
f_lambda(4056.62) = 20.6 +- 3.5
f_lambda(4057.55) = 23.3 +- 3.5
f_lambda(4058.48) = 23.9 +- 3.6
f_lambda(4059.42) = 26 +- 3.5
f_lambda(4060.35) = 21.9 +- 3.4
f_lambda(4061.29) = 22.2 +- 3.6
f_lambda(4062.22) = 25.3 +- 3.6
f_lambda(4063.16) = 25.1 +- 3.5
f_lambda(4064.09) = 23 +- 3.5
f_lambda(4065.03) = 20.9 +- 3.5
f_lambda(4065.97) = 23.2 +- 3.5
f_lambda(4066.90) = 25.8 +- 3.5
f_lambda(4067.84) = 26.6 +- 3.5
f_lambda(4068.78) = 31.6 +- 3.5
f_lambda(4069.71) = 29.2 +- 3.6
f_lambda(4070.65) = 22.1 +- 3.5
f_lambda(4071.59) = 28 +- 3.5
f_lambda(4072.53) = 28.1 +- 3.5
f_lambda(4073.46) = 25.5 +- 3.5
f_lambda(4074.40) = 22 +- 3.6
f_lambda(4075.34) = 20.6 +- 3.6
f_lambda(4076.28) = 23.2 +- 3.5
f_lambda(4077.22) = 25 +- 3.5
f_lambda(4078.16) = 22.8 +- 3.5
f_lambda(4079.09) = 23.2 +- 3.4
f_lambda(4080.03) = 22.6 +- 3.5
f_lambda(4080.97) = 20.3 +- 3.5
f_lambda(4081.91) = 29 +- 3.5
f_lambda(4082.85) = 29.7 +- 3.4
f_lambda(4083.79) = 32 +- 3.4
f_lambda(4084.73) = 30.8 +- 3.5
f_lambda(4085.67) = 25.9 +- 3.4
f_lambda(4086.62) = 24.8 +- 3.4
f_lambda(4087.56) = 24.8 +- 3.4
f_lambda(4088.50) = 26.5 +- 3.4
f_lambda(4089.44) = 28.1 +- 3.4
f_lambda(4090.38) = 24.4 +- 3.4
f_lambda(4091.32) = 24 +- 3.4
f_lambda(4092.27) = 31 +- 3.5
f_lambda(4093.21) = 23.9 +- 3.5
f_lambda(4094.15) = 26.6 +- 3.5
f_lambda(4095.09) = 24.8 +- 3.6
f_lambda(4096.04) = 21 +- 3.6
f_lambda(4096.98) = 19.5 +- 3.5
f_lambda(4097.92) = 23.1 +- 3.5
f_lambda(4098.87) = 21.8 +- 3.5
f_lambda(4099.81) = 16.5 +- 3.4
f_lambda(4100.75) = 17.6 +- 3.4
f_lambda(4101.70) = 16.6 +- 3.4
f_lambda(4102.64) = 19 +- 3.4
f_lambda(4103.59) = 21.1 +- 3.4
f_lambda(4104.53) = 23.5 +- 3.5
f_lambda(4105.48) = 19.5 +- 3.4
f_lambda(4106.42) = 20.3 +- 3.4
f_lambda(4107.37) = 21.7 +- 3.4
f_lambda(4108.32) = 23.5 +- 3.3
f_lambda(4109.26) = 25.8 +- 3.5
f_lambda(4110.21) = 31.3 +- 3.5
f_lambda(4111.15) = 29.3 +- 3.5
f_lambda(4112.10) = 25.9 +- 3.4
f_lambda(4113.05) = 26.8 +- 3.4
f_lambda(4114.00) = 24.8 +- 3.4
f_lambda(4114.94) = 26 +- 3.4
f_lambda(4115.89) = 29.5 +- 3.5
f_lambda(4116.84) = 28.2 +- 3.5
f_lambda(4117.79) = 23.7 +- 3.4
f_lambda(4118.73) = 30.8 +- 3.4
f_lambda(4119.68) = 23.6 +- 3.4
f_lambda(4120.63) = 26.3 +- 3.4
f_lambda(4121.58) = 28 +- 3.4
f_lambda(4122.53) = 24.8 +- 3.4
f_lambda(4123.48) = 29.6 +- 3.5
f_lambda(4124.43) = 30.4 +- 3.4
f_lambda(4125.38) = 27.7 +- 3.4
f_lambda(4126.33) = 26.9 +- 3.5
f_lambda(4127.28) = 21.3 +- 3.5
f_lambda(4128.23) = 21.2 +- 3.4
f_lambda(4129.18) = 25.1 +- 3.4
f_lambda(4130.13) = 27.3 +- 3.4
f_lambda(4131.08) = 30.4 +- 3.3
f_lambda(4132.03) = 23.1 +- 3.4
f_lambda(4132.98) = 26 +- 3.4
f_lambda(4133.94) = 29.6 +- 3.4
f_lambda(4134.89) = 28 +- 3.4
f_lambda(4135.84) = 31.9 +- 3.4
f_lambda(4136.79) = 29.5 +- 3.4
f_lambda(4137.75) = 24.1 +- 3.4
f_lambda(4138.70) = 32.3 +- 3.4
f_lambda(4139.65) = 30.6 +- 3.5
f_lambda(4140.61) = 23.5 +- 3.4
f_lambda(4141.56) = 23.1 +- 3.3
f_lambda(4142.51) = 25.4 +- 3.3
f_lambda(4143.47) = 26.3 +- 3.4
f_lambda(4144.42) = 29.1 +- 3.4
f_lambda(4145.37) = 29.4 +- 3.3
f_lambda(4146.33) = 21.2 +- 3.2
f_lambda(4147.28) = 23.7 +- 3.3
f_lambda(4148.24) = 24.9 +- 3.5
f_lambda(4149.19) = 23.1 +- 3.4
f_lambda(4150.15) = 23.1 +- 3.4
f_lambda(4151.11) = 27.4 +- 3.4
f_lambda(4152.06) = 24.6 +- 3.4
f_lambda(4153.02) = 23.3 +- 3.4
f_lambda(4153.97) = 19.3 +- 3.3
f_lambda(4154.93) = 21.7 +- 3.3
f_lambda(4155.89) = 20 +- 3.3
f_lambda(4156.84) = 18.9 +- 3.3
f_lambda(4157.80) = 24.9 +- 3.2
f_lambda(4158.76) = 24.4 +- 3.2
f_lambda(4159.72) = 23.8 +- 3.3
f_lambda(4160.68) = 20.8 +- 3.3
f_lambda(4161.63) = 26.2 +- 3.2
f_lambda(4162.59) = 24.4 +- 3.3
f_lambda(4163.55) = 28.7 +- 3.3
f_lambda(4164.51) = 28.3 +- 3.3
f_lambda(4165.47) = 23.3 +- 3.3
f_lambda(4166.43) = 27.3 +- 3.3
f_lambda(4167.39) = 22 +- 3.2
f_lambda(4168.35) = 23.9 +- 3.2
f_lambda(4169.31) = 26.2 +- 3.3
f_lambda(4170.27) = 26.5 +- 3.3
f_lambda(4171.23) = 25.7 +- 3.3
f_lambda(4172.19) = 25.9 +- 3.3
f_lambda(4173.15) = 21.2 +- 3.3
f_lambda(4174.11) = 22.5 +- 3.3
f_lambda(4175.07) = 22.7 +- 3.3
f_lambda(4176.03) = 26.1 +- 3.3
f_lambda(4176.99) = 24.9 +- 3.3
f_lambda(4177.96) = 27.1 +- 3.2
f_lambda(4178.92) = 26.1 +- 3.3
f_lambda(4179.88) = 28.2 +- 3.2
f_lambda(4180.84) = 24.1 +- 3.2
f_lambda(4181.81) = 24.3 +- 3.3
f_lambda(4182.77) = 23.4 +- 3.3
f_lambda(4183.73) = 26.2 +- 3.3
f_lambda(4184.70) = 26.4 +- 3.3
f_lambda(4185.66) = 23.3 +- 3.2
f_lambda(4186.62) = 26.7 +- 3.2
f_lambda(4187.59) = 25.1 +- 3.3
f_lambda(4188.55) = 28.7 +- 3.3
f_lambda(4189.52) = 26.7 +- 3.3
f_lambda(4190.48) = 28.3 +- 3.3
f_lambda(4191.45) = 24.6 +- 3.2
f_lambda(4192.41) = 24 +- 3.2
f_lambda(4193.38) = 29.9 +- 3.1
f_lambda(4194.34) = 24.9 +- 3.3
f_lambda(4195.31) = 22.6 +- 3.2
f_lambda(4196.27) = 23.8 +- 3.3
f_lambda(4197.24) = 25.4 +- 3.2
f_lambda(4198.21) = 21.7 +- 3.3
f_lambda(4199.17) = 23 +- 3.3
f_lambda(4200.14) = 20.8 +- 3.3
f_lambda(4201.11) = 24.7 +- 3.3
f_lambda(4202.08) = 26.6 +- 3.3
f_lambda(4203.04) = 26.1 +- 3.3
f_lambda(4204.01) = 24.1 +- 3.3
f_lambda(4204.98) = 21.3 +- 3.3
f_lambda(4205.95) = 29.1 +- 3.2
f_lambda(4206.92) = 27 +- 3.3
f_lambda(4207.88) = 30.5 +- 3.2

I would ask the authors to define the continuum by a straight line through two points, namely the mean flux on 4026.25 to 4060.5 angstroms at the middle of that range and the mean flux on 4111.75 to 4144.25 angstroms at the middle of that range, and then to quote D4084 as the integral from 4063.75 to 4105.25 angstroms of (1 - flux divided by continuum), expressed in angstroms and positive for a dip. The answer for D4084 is 2.7 angstroms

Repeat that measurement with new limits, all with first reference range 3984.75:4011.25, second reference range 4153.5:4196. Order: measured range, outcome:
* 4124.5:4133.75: -0.4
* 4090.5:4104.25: 1.5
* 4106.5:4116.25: -0.6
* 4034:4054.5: -0.7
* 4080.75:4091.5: -1.0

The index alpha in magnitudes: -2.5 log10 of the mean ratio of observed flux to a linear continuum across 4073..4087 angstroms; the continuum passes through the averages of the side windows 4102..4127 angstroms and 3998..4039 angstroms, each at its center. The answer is 0.035 mag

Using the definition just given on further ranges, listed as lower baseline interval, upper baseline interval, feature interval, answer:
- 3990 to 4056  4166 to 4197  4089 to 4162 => 0.03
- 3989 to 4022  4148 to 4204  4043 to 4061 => 0.09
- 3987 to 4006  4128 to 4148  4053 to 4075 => 0.05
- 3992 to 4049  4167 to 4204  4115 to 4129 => -0.04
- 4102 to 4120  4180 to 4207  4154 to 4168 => 0.06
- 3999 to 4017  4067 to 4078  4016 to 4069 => 0.00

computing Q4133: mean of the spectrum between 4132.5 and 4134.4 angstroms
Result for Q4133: 27.7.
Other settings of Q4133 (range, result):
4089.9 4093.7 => 25.8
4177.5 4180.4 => 27.2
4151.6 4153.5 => 24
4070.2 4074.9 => 25.1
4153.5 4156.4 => 20.3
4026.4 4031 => 28.1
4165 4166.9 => 25.3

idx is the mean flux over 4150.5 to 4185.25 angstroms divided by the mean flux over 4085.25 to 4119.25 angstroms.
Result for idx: 1.01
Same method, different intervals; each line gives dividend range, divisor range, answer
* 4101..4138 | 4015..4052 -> 0.96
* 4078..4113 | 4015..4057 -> 0.93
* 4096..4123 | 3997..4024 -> 0.91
